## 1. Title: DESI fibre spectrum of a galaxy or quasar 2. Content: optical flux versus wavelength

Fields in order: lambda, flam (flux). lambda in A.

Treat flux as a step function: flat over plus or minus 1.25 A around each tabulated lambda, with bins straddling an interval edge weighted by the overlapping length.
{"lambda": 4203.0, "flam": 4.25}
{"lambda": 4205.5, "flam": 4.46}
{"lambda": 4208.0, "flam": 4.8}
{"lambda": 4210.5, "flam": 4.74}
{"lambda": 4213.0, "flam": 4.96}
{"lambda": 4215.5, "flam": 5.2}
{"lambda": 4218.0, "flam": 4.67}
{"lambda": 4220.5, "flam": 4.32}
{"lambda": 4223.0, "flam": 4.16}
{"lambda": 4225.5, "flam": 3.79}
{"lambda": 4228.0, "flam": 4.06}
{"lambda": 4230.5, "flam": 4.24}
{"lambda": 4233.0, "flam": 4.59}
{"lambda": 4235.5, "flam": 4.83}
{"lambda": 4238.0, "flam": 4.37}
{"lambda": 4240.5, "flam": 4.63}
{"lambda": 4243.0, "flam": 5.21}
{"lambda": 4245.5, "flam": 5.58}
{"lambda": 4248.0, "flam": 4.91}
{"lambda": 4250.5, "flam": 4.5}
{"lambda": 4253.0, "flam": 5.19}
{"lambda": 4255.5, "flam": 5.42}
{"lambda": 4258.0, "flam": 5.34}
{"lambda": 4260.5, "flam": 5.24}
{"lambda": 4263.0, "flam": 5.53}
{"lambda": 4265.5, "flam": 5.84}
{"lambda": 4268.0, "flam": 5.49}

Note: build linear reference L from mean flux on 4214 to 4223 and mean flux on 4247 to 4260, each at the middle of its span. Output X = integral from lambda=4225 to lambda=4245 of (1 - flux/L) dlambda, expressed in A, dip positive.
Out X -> 1.4 A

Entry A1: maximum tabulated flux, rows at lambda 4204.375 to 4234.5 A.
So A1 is 5.2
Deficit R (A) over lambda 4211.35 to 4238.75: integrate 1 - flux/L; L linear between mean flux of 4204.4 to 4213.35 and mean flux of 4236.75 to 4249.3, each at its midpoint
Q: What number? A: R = 2.0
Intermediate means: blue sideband 4.72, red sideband 4.94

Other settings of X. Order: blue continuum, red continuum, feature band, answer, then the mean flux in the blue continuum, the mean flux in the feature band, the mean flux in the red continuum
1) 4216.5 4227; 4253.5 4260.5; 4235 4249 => -0.14 A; 4.25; 4.93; 5.33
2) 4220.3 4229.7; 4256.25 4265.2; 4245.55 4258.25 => -0.03 A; 4.06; 5.1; 5.42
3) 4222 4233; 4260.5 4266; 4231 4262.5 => -0.58 A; 4.12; 4.98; 5.56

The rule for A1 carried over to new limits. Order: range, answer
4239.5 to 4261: 5.58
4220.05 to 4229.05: 4.32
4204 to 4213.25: 4.96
